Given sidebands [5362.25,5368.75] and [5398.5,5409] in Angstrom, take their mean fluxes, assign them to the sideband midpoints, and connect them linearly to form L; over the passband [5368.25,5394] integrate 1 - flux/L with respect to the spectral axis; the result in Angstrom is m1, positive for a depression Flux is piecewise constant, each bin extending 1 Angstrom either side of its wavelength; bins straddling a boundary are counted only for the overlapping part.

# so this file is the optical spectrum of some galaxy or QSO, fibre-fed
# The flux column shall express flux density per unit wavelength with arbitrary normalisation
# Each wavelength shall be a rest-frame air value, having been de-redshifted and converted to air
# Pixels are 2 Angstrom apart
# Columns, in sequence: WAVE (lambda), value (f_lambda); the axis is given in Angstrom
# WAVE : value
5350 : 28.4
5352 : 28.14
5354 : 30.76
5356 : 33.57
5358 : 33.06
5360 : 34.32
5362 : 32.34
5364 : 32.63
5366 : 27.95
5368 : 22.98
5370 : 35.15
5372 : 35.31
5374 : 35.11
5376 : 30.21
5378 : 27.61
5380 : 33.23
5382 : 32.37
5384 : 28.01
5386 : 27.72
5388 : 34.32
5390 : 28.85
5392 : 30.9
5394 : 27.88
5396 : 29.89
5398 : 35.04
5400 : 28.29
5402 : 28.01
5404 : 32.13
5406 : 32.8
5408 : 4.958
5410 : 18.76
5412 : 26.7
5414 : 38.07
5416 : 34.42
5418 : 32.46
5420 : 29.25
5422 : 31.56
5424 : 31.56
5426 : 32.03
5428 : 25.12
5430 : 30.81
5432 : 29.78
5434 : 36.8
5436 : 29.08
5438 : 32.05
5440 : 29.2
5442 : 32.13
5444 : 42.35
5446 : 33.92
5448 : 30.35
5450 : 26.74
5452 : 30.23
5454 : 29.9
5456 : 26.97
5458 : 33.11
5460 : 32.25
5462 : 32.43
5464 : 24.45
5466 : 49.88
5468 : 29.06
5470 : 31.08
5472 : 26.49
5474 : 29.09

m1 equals -3.5 Angstrom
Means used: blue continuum 28.6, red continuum 25.7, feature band 31.2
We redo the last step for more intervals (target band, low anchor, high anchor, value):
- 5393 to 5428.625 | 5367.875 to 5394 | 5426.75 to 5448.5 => 3.0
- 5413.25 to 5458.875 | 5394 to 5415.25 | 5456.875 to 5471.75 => -2.1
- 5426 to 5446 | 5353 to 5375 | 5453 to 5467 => 0.3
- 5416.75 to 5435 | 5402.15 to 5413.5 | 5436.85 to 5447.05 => -1.2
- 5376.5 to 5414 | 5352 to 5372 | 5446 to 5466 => 3.3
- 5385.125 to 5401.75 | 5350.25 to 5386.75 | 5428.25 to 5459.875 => 0.5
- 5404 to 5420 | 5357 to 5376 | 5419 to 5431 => 1.6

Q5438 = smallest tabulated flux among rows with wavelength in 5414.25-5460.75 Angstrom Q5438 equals 25.12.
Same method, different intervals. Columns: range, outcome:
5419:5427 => 29.25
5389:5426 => 4.958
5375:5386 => 27.61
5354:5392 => 22.98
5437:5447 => 29.2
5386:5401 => 27.72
